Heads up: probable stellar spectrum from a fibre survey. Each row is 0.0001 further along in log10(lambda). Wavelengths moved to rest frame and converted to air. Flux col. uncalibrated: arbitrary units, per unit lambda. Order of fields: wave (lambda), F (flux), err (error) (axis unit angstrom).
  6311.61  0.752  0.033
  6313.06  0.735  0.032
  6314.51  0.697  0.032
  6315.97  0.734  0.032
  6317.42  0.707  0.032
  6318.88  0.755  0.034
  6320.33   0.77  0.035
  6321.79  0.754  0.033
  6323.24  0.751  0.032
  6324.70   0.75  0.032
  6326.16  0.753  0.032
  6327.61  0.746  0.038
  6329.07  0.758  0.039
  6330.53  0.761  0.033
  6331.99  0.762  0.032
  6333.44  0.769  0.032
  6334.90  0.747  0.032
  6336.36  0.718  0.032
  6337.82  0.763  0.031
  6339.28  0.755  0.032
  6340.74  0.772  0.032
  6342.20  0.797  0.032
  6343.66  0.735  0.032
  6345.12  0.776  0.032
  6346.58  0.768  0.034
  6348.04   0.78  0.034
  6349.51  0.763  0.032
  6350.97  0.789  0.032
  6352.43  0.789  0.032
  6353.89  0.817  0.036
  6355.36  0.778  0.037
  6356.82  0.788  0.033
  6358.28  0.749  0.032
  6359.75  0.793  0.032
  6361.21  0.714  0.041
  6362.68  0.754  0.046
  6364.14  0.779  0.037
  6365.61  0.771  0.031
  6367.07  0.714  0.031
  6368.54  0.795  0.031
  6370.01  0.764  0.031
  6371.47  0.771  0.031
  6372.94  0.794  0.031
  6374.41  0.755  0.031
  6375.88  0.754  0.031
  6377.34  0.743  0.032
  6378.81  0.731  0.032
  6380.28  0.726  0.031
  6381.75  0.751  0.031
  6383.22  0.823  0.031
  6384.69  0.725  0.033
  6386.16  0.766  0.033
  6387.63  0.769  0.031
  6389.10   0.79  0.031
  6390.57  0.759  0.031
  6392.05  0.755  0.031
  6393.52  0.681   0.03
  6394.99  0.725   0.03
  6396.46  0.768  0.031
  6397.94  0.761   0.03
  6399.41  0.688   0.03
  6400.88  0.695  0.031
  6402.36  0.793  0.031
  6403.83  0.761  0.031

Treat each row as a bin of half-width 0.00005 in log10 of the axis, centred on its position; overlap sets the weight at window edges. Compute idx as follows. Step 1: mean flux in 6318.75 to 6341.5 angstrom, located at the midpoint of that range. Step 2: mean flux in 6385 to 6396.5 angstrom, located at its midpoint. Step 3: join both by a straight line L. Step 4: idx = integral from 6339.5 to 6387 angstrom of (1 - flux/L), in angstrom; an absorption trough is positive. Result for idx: -0.9 angstrom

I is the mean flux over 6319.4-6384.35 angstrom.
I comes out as 0.763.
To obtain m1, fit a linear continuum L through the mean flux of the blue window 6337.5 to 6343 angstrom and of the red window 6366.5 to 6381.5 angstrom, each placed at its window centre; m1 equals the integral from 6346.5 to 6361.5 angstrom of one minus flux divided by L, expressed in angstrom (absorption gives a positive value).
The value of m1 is -0.24 angstrom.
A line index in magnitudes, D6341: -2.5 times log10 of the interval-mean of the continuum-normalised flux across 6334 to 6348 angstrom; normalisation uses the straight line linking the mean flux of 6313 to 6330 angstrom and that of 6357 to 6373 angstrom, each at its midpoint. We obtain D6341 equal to -0.01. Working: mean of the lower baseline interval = 0.743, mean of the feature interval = 0.76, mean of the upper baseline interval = 0.763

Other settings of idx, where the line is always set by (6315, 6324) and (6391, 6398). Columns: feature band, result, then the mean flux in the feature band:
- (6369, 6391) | -0.7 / 0.762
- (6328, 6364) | -1.2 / 0.766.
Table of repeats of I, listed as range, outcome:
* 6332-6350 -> 0.762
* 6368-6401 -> 0.753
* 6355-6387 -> 0.761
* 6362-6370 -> 0.763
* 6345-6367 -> 0.772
